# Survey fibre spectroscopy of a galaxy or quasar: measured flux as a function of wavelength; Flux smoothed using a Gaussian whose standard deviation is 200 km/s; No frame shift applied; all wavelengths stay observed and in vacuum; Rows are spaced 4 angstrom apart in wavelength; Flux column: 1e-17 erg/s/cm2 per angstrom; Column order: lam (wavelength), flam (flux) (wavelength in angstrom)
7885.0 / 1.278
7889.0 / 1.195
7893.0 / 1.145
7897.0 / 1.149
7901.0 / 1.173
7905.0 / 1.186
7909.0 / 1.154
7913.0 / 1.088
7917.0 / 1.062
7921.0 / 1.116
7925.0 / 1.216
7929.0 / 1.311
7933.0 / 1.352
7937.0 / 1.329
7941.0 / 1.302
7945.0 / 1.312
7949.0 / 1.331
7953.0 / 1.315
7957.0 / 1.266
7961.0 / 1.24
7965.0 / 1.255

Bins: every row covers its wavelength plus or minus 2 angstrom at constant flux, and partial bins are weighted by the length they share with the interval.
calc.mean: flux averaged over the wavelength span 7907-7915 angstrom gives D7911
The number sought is 1.12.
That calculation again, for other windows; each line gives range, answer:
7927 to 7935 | 1.33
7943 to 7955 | 1.32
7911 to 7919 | 1.08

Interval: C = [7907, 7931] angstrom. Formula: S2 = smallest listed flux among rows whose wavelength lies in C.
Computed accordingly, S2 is 1.062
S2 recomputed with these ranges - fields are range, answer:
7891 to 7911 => 1.145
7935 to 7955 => 1.302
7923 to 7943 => 1.216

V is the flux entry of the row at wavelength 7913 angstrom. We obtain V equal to 1.088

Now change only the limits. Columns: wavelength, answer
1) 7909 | 1.154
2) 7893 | 1.145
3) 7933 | 1.352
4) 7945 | 1.312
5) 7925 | 1.216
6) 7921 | 1.116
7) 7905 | 1.186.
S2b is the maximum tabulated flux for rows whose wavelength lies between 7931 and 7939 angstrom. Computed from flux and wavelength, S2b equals 1.352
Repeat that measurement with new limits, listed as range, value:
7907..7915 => 1.154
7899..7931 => 1.311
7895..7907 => 1.186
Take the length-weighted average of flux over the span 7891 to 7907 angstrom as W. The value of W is 1.16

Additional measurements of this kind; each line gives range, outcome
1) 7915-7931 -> 1.18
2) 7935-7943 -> 1.32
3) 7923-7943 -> 1.3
